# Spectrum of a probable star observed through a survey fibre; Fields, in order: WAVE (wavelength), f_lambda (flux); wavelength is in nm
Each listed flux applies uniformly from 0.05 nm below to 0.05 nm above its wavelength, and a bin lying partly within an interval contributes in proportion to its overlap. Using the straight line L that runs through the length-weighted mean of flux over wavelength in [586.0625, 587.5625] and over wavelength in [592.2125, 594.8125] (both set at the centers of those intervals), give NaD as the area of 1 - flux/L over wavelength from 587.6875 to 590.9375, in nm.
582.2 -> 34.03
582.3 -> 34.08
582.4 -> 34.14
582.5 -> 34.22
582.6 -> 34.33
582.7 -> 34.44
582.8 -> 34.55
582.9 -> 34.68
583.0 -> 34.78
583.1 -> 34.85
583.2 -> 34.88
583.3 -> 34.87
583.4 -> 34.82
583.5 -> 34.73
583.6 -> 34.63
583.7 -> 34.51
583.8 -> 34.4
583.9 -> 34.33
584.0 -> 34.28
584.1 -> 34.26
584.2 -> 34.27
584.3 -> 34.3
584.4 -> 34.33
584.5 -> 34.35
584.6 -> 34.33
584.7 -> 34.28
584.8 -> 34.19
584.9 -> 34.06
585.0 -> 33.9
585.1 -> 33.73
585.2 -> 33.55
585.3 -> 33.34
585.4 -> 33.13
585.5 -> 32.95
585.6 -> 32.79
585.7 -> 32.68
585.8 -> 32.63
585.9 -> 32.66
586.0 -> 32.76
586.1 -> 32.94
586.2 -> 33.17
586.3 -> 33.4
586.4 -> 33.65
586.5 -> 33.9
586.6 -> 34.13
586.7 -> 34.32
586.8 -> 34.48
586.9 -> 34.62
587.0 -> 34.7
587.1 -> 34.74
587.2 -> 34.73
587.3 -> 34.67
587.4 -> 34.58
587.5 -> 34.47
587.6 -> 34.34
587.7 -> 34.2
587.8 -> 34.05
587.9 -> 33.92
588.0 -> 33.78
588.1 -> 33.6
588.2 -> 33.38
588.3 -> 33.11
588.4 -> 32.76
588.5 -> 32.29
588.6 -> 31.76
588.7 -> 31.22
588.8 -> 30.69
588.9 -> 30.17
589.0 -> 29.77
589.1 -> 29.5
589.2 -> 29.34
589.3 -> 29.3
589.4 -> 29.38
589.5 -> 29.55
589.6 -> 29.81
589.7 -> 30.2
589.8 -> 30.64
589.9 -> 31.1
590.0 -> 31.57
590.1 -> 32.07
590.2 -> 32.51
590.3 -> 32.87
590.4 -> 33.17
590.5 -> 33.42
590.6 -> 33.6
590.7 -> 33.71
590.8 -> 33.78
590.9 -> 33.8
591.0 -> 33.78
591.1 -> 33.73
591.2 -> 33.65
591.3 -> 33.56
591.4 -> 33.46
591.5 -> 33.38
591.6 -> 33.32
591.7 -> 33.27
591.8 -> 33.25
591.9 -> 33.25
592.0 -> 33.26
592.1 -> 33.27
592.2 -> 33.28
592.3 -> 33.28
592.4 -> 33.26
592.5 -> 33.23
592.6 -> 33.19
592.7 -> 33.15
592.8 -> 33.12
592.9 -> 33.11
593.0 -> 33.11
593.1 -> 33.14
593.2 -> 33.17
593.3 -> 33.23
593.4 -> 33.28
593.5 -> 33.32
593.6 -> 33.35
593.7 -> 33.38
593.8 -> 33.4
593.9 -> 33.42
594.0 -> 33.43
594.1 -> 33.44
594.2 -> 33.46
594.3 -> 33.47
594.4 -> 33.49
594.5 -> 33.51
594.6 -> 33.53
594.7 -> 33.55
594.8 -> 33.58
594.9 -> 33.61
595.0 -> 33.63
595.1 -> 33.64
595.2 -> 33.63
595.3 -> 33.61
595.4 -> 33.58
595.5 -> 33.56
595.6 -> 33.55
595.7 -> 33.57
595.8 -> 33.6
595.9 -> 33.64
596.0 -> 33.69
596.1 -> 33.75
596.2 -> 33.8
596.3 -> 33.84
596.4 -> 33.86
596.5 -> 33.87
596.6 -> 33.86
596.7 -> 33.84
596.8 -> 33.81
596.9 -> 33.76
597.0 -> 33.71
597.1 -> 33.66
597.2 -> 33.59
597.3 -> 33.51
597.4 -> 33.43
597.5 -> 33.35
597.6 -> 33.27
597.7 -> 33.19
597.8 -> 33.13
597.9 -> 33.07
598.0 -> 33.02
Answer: 0.19 nm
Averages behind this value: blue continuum 34.2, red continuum 33.3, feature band 31.9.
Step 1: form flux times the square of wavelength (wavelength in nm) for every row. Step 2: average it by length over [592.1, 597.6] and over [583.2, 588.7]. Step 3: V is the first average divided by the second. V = 1.0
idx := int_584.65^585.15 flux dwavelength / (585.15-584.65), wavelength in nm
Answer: 34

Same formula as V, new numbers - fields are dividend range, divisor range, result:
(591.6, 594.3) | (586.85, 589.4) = 1.03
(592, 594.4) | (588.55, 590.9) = 1.08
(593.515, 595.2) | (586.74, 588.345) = 1.00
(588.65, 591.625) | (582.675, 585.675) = 0.95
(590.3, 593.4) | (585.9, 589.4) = 1.03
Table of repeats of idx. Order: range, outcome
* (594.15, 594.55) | 33.5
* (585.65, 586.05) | 32.7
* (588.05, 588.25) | 33.5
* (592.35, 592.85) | 33.2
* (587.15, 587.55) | 34.6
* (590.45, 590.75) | 33.6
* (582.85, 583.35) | 34.8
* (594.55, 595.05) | 33.6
